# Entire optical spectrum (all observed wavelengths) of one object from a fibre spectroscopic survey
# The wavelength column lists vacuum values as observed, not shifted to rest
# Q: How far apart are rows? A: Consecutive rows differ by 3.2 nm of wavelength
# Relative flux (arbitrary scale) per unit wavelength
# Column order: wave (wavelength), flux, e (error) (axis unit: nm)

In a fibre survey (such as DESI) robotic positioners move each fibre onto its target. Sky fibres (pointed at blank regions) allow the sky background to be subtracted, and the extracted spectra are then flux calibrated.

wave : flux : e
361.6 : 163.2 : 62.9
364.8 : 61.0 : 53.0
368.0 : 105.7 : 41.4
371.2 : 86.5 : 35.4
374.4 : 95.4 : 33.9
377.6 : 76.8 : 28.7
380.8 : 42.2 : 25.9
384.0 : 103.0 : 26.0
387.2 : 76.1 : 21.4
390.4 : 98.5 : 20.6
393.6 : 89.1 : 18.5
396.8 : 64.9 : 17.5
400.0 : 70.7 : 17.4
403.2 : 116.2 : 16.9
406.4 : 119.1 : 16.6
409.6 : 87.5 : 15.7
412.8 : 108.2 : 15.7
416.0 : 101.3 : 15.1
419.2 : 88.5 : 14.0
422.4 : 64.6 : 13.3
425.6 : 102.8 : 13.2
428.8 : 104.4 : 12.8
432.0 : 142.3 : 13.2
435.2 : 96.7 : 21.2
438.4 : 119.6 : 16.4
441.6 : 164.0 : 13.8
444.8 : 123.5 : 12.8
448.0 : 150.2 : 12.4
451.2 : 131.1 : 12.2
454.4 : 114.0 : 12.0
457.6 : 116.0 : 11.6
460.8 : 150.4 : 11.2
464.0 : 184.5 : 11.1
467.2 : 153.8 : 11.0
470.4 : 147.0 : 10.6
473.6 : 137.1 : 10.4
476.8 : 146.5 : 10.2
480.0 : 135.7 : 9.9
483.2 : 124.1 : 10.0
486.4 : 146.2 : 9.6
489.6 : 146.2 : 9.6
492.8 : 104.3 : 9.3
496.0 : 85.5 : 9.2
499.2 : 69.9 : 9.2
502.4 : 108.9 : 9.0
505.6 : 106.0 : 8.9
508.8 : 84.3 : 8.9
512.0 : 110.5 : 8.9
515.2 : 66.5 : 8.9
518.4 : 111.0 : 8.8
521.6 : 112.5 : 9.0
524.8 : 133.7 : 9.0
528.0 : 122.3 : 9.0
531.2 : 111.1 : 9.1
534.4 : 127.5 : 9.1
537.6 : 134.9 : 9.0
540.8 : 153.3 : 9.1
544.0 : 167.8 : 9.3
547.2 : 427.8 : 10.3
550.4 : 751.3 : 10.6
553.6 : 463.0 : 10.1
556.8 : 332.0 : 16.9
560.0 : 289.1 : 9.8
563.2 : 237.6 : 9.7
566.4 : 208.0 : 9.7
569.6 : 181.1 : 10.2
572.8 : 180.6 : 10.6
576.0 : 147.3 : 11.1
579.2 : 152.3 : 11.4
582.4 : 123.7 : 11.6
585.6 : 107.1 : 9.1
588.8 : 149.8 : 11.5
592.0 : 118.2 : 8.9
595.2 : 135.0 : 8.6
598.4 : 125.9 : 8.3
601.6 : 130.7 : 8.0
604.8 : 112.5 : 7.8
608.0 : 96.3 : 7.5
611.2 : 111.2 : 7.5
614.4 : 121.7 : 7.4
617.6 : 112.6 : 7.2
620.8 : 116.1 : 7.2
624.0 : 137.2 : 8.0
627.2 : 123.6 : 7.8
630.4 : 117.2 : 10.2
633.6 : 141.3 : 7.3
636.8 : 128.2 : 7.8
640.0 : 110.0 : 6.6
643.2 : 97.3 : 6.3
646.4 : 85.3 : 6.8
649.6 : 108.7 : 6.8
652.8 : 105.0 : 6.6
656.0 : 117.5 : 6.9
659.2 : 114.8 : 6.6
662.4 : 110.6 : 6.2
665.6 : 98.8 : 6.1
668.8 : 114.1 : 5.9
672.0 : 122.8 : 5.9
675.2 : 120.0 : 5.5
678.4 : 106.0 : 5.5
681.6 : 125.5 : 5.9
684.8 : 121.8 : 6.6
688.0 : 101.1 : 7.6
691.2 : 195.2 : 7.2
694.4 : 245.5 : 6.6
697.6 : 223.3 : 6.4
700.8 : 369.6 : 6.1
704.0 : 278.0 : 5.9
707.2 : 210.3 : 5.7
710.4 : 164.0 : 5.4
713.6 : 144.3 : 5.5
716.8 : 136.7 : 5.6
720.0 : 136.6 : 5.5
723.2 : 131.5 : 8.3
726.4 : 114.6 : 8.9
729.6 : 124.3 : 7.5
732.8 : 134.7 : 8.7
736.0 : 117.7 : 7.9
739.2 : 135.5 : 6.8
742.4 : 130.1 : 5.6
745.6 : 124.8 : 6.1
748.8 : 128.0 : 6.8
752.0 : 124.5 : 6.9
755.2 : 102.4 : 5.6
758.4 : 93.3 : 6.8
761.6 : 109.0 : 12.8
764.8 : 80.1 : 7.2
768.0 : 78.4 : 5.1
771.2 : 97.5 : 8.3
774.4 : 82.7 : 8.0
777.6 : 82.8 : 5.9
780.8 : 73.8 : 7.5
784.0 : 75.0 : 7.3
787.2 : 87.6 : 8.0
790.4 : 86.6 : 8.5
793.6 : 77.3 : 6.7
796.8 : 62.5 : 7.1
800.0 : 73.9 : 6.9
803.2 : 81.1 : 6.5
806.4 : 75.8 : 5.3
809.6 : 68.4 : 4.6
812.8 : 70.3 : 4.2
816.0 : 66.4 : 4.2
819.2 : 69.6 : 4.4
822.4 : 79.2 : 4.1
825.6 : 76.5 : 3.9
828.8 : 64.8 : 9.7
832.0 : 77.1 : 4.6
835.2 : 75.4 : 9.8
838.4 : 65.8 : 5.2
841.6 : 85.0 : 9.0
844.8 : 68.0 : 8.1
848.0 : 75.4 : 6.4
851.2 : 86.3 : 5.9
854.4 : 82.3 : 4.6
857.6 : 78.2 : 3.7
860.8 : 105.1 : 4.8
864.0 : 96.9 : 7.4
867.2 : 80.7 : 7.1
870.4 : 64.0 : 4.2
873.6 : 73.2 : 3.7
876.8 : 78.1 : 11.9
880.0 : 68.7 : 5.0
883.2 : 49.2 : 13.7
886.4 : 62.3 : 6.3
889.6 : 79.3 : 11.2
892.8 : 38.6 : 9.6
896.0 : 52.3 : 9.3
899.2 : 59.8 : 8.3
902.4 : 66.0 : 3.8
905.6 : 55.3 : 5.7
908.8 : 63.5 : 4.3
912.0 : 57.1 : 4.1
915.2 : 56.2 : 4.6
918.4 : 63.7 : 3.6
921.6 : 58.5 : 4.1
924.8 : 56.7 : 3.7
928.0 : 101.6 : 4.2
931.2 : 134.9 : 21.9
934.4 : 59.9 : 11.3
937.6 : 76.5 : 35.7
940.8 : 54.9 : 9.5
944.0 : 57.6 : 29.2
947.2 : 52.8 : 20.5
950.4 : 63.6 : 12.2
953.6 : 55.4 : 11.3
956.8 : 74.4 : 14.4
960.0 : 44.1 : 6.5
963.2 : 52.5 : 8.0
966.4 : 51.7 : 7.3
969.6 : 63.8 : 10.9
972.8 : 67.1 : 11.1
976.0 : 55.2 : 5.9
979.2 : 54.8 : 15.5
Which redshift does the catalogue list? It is 3.521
